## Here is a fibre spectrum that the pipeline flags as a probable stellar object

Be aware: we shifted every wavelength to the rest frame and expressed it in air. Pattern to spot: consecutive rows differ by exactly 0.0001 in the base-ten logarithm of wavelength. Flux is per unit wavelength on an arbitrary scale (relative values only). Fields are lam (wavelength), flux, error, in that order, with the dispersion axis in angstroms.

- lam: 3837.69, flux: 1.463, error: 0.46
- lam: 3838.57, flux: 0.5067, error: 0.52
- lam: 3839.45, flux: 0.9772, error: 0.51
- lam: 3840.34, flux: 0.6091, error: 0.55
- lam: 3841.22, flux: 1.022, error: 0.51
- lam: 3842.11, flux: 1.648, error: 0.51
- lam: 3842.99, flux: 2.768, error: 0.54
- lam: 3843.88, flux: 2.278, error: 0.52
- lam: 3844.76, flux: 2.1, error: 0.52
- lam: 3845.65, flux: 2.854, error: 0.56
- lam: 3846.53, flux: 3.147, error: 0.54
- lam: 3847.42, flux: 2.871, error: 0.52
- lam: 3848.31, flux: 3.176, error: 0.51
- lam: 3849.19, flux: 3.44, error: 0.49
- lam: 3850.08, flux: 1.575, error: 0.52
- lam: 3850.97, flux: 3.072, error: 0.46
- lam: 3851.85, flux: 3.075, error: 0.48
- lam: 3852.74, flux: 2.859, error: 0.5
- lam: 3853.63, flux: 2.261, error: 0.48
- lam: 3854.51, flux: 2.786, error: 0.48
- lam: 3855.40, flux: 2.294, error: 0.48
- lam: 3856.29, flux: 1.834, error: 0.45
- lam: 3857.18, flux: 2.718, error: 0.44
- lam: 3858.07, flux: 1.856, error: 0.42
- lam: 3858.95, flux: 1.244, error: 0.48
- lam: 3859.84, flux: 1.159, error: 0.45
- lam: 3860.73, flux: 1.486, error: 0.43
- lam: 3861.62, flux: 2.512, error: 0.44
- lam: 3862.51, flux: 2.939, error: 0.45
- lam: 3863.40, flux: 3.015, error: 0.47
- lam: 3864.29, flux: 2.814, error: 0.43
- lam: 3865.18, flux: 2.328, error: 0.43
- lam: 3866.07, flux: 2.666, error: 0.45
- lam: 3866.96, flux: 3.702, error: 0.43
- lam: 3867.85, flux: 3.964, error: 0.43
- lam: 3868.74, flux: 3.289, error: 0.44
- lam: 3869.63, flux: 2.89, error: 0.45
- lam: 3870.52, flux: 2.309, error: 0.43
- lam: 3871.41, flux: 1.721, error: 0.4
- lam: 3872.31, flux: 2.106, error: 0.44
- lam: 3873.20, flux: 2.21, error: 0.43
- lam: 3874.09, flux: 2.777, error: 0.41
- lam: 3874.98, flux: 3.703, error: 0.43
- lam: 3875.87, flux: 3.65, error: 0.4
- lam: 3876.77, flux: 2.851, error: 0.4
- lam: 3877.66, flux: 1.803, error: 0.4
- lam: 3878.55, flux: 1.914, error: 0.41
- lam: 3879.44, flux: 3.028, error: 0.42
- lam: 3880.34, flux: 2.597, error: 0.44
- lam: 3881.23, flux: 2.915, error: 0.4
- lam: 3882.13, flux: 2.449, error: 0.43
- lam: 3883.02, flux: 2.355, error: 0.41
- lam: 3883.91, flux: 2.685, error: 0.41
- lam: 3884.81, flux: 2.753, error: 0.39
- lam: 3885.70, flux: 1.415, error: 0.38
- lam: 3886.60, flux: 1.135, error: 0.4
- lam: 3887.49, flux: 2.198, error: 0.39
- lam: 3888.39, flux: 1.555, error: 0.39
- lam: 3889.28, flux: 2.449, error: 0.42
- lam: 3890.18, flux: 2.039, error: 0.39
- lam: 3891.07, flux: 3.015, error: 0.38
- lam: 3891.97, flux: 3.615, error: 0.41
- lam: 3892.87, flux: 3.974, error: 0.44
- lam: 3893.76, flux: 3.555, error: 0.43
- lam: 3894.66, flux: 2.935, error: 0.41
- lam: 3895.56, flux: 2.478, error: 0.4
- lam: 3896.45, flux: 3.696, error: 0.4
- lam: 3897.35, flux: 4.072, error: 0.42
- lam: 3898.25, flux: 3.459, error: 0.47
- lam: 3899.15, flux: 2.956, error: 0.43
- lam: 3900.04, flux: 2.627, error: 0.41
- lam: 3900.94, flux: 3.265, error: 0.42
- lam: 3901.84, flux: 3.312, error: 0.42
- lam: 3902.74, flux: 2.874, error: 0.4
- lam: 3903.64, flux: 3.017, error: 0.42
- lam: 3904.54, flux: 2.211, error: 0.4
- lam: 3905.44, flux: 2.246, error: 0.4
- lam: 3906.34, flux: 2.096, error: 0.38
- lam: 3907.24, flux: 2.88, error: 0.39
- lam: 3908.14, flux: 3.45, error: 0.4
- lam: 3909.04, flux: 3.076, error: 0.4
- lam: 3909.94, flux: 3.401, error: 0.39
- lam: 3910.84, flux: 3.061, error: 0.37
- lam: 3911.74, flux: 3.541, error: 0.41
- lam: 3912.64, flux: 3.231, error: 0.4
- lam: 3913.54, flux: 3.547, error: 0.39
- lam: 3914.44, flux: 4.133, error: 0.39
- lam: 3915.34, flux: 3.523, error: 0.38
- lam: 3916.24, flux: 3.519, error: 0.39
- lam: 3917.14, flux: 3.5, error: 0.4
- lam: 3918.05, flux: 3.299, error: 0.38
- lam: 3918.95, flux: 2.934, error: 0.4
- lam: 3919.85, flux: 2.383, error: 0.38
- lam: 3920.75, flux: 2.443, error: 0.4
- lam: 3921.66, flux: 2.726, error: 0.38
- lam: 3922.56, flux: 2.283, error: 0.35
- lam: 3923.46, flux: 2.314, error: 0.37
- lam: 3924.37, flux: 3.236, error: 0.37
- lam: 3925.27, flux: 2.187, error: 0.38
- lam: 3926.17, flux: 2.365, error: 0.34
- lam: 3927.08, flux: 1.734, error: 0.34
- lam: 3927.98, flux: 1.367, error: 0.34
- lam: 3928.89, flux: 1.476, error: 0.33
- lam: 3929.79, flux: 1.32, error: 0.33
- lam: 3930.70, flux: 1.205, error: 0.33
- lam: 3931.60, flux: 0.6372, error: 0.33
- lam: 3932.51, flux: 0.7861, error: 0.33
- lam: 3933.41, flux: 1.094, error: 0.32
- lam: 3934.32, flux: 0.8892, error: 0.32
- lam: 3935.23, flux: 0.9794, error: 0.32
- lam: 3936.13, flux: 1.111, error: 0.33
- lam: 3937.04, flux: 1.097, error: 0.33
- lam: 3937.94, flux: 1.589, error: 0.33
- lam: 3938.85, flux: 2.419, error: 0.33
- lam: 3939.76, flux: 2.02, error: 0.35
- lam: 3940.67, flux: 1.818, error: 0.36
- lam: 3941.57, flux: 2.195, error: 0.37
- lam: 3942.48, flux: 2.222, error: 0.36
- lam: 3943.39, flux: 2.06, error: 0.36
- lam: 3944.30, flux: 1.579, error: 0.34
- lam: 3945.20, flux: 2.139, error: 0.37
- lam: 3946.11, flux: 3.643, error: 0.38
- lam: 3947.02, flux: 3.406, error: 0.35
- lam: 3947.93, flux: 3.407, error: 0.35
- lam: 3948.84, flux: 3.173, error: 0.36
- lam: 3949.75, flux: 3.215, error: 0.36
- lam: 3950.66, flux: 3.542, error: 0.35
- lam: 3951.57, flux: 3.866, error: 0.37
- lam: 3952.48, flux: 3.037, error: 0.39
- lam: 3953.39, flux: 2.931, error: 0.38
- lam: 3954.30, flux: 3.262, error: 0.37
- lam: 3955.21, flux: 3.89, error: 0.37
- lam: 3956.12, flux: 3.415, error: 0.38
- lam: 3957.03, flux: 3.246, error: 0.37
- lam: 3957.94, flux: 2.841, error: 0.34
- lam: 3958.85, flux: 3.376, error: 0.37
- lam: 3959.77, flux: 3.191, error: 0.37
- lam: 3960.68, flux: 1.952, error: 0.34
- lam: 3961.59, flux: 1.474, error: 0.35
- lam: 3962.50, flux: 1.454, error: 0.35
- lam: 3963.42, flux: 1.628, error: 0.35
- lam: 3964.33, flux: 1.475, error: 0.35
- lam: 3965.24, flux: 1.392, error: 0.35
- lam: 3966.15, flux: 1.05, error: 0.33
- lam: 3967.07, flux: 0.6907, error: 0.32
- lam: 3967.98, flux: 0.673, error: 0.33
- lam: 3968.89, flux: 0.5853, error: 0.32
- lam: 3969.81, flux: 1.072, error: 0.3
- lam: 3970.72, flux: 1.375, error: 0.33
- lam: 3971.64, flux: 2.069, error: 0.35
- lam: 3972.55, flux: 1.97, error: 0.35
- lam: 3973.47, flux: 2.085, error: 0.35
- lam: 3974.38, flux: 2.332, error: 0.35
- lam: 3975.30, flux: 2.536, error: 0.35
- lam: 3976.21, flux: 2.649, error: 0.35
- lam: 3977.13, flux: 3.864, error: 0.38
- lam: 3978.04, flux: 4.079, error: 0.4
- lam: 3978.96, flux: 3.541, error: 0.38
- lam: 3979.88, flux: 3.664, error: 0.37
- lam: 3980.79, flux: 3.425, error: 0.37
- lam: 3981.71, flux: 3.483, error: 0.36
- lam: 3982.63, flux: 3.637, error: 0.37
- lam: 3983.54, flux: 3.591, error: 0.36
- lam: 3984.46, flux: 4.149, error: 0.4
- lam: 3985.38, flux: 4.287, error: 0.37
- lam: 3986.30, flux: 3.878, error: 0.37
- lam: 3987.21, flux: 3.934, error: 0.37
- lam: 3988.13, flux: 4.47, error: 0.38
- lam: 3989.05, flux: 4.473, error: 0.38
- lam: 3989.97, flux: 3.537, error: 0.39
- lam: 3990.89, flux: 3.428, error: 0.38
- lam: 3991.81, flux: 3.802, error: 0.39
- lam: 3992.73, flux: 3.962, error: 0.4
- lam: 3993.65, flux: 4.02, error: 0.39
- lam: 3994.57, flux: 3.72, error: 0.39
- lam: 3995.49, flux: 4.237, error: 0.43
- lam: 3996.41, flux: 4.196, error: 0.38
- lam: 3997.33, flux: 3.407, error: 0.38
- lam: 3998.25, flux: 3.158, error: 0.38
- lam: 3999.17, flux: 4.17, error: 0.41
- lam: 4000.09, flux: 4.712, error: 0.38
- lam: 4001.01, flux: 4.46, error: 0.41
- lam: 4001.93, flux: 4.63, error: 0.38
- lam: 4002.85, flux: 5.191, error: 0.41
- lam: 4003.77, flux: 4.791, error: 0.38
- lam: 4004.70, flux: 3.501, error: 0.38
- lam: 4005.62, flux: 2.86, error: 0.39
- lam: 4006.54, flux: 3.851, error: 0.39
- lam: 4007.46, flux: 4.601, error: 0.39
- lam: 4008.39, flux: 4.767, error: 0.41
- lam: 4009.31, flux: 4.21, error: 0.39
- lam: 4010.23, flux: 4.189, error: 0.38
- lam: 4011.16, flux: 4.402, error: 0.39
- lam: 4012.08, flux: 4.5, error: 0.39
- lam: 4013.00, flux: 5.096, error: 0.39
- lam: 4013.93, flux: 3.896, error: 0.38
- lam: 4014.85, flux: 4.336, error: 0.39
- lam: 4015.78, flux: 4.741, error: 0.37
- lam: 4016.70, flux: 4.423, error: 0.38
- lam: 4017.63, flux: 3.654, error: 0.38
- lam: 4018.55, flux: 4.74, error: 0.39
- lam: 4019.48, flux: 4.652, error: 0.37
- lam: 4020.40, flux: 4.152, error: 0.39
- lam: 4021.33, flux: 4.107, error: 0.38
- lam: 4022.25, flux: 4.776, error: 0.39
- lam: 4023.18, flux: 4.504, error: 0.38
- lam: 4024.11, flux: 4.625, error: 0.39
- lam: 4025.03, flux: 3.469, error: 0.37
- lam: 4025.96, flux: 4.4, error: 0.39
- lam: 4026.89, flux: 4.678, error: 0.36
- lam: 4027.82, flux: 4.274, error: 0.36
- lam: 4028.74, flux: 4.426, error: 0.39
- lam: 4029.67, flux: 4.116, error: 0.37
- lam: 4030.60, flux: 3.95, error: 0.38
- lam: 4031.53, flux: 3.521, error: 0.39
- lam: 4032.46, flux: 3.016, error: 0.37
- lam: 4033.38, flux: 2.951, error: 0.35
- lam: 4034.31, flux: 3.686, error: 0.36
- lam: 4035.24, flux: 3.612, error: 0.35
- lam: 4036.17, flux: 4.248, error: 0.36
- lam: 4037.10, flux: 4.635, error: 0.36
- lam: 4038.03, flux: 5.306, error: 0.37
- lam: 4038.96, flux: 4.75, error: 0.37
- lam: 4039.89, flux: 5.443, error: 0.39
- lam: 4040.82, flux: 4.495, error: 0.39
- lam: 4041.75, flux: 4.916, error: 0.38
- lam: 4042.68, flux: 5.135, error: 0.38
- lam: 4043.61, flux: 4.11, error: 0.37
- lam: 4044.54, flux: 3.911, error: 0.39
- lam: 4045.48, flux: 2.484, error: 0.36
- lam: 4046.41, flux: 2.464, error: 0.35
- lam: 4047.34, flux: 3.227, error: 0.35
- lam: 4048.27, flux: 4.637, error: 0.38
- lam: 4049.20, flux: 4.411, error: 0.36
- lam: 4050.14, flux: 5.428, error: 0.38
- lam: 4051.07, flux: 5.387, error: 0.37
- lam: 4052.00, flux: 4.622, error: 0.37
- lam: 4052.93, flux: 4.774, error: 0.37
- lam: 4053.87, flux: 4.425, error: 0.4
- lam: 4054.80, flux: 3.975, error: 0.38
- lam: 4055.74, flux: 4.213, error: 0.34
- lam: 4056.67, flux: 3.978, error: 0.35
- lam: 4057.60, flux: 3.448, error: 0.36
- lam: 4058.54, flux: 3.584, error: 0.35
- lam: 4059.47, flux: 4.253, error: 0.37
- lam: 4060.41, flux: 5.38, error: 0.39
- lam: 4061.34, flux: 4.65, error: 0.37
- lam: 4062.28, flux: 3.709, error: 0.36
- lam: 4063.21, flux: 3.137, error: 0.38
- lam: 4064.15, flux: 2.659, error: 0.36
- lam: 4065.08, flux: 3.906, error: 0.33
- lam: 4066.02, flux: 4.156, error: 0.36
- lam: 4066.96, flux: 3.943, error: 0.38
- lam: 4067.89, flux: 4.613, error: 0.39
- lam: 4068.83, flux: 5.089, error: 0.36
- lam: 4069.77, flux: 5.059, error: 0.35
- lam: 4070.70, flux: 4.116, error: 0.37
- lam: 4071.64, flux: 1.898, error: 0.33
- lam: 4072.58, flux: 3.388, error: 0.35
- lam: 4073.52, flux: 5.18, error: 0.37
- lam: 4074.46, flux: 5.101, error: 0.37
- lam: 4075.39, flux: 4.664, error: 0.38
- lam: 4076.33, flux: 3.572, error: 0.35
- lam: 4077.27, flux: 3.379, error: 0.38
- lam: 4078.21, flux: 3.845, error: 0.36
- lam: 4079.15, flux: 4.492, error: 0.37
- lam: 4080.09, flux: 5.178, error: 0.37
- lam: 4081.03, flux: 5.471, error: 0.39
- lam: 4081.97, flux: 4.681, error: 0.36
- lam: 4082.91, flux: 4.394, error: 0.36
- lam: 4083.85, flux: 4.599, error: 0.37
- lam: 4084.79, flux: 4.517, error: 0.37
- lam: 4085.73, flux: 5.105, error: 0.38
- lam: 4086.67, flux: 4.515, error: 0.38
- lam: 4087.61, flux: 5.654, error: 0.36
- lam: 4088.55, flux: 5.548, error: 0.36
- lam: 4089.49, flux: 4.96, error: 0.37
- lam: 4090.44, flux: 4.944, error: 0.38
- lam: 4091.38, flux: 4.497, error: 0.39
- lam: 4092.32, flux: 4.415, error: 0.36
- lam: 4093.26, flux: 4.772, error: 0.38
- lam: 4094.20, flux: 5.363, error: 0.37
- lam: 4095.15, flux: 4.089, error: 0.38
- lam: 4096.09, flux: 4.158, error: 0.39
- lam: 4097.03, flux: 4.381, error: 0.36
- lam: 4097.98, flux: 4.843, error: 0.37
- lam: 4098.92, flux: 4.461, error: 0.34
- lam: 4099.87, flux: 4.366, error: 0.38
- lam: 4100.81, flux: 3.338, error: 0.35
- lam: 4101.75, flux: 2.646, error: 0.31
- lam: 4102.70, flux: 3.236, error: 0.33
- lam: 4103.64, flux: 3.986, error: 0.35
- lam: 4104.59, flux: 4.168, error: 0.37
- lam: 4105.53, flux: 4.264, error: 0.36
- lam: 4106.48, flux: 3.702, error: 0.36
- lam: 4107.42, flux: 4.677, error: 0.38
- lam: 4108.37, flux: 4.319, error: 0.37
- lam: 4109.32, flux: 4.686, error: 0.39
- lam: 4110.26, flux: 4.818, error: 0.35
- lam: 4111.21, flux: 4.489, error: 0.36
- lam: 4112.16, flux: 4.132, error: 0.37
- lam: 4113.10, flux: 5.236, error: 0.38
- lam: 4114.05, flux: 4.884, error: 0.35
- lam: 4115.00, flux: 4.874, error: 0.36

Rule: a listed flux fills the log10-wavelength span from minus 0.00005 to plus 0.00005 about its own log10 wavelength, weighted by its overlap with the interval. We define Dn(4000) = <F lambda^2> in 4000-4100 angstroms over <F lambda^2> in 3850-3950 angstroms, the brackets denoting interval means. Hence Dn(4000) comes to 1.8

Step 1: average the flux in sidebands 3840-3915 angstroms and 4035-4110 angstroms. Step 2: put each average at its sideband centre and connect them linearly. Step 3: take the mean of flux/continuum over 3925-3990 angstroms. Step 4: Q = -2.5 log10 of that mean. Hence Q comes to 0.35 mag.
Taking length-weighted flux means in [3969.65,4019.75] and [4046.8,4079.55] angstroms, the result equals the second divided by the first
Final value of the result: 1.10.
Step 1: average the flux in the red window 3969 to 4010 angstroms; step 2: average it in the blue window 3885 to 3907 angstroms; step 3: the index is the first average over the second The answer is 1.3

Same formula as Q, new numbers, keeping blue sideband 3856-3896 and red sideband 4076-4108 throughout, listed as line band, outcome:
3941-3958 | 0.07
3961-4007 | 0.13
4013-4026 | -0.15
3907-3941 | 0.25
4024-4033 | -0.04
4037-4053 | -0.11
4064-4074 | 0.05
